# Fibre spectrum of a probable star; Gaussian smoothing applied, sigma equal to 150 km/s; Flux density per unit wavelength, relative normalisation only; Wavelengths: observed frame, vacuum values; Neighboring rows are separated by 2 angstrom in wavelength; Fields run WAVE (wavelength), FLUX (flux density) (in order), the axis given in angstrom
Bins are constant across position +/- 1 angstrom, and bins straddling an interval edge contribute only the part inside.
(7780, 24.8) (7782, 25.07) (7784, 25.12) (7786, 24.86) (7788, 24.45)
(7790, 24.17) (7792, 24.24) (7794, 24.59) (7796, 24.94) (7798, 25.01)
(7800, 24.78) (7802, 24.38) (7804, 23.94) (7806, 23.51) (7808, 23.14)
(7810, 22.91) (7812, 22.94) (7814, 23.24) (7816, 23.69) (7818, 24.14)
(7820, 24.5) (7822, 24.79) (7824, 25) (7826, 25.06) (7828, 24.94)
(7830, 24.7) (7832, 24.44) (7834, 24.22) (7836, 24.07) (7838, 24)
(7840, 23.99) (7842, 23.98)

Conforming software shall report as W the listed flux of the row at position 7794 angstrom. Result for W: 24.59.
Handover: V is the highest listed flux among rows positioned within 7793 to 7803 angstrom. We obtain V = 25.01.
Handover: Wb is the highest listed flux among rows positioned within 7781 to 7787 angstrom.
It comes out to 25.12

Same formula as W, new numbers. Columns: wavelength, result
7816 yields 23.69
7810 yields 22.91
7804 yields 23.94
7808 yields 23.14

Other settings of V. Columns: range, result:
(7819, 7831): 25.06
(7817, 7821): 24.5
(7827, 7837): 24.94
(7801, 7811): 24.38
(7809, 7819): 24.14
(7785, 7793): 24.86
